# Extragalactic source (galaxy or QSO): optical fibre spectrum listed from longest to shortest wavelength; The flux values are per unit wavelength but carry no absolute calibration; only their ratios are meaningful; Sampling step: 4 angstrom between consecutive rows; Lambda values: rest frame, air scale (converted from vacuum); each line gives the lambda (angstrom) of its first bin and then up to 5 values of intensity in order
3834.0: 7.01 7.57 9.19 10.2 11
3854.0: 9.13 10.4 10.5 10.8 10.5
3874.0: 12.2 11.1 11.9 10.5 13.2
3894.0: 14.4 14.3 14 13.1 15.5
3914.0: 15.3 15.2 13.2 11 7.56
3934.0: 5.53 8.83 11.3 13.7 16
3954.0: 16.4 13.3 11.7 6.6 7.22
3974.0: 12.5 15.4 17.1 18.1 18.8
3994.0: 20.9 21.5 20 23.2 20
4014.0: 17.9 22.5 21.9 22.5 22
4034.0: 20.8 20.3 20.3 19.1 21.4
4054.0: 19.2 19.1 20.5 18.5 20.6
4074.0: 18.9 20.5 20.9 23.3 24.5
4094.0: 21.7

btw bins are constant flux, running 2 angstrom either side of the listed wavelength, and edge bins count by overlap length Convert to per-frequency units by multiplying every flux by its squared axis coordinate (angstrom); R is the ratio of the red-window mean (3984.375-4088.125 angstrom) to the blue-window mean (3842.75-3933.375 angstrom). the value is 1.85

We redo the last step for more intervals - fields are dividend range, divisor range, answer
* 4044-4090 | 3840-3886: 2.13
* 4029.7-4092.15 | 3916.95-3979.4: 1.89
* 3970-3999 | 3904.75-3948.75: 1.47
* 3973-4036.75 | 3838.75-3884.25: 2.02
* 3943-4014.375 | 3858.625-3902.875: 1.40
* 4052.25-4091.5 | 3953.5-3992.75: 1.57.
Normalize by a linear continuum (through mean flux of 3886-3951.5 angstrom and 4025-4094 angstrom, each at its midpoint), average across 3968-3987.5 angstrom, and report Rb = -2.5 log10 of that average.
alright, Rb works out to 0.15 mag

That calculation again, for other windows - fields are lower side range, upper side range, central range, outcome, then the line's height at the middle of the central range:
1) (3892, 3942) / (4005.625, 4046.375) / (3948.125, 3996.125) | 0.15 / 16.7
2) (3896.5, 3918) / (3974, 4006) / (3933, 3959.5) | 0.32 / 16.5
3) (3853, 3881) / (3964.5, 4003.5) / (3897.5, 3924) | -0.14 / 12.7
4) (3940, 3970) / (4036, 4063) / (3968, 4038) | -0.16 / 16.2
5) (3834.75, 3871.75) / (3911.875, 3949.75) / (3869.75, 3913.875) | -0.21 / 10.7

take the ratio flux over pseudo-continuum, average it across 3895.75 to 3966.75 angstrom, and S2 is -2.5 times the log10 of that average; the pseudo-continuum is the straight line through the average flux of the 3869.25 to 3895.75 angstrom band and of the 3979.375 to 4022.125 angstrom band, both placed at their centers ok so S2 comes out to 0.21 mag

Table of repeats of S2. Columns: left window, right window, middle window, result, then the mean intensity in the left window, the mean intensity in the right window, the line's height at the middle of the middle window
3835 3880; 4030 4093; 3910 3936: 0.153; 10.2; 20.6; 13.5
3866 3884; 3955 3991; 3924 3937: 0.470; 11.4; 13.3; 12.5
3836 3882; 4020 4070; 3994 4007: -0.182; 10.3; 20.5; 18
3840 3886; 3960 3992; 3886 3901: -0.185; 10.6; 13.4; 11.4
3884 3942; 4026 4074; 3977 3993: -0.080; 12.2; 20.2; 16.4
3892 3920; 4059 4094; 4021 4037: -0.135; 14.5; 21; 19.2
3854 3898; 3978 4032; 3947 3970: 0.348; 11.6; 20.3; 17.2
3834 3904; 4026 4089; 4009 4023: -0.116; 11.1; 20.5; 18.4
